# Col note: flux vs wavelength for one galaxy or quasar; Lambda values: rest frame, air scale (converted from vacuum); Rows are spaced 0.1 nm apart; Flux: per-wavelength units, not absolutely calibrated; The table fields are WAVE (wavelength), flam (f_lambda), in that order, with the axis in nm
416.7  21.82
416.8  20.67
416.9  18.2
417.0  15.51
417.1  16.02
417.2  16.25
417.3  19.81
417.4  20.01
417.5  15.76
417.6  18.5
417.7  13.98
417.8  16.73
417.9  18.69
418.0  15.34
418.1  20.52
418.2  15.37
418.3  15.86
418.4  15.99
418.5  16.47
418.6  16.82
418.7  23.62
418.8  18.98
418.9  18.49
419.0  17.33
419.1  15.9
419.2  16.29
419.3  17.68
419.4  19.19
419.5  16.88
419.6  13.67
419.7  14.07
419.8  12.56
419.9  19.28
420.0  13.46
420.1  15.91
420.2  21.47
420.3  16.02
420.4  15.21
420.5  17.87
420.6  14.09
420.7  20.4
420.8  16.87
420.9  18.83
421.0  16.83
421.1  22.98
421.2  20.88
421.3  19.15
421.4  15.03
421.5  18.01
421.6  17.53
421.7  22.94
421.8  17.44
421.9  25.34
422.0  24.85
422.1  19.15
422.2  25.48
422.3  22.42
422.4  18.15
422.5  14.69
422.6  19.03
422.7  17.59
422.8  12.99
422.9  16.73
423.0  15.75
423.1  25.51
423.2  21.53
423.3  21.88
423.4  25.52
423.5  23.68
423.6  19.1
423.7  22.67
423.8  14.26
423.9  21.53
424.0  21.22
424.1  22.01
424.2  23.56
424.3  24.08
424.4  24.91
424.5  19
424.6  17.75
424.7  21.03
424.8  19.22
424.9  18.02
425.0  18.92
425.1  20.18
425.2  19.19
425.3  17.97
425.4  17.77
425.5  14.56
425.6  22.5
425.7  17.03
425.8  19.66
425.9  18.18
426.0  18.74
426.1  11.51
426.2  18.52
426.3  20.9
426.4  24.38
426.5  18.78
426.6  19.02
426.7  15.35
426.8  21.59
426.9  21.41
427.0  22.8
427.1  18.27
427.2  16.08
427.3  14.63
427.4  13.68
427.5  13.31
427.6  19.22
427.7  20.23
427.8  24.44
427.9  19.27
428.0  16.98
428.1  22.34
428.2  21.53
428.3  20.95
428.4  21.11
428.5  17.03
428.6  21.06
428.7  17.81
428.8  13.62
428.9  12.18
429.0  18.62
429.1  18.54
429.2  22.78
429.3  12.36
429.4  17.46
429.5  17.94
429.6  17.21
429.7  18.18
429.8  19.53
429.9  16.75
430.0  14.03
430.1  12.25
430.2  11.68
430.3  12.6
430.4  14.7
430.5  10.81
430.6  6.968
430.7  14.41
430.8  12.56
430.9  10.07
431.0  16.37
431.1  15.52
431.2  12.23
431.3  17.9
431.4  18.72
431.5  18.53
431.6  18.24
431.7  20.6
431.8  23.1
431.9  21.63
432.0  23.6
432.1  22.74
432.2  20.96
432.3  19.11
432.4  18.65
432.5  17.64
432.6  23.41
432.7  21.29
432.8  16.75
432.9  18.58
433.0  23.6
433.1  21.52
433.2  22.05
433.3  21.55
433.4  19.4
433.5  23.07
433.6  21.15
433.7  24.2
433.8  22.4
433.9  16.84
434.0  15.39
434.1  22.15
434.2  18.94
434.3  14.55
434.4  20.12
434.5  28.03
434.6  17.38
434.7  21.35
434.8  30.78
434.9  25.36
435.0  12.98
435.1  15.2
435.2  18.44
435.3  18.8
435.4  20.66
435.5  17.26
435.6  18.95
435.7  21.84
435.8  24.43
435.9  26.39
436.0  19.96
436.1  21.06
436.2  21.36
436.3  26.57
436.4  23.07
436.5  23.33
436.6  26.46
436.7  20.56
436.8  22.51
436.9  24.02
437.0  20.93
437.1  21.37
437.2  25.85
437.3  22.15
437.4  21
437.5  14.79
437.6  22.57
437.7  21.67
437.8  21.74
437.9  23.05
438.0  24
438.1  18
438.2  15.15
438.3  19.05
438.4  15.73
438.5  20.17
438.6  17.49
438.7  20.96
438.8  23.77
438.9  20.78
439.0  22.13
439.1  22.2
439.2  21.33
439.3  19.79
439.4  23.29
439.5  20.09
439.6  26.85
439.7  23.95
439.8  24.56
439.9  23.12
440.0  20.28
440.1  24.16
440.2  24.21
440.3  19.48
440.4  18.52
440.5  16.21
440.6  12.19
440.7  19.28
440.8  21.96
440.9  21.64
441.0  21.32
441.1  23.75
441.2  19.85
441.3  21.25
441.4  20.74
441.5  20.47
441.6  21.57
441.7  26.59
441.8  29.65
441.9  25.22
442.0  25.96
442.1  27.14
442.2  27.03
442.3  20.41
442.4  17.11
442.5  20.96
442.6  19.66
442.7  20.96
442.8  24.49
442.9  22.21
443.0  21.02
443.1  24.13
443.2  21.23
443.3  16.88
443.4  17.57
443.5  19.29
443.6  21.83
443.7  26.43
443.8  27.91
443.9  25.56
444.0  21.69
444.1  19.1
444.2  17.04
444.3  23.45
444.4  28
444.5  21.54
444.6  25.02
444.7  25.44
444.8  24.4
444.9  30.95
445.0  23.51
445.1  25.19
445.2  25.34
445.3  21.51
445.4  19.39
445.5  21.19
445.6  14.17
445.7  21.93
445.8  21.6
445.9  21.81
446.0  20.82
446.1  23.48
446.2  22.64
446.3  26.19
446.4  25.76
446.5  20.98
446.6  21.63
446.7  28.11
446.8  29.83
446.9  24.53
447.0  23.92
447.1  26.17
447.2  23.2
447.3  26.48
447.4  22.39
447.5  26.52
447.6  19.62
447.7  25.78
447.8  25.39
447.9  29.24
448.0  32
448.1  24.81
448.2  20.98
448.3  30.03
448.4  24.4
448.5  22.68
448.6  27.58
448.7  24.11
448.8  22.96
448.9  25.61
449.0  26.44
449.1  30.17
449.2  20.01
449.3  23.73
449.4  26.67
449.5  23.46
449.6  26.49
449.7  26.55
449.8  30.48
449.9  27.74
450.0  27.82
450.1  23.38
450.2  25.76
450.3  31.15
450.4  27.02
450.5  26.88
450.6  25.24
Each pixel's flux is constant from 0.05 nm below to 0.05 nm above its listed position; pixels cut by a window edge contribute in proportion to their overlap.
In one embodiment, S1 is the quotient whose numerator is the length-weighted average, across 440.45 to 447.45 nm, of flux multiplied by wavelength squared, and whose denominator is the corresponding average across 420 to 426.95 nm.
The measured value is 1.28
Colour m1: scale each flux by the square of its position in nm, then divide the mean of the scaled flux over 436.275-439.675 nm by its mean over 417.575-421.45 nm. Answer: 1.36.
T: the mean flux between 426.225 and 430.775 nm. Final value 17.4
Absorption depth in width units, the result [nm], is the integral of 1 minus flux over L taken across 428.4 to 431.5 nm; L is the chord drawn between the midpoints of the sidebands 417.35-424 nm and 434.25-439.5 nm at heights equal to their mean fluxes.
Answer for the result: 0.69 nm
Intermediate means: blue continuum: 18.4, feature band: 15.5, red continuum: 21.2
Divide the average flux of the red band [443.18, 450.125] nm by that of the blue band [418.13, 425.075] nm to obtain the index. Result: 1.28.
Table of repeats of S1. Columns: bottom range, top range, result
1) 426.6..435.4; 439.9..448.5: 1.32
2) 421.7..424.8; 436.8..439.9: 1.11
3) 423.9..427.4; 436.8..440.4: 1.18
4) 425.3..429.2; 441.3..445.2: 1.34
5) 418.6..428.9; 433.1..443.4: 1.21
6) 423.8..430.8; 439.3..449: 1.38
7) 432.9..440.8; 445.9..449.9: 1.25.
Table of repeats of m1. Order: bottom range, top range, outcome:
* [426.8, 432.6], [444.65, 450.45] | 1.54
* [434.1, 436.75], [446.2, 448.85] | 1.25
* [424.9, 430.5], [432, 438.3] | 1.22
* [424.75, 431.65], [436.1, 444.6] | 1.33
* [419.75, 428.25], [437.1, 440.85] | 1.17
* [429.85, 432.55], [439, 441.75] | 1.36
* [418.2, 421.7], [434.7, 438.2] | 1.34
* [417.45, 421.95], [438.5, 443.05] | 1.37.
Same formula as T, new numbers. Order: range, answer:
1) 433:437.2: 21.4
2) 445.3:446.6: 21.7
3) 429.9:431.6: 13.9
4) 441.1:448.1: 23.3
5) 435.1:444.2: 21.6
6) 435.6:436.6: 23.1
